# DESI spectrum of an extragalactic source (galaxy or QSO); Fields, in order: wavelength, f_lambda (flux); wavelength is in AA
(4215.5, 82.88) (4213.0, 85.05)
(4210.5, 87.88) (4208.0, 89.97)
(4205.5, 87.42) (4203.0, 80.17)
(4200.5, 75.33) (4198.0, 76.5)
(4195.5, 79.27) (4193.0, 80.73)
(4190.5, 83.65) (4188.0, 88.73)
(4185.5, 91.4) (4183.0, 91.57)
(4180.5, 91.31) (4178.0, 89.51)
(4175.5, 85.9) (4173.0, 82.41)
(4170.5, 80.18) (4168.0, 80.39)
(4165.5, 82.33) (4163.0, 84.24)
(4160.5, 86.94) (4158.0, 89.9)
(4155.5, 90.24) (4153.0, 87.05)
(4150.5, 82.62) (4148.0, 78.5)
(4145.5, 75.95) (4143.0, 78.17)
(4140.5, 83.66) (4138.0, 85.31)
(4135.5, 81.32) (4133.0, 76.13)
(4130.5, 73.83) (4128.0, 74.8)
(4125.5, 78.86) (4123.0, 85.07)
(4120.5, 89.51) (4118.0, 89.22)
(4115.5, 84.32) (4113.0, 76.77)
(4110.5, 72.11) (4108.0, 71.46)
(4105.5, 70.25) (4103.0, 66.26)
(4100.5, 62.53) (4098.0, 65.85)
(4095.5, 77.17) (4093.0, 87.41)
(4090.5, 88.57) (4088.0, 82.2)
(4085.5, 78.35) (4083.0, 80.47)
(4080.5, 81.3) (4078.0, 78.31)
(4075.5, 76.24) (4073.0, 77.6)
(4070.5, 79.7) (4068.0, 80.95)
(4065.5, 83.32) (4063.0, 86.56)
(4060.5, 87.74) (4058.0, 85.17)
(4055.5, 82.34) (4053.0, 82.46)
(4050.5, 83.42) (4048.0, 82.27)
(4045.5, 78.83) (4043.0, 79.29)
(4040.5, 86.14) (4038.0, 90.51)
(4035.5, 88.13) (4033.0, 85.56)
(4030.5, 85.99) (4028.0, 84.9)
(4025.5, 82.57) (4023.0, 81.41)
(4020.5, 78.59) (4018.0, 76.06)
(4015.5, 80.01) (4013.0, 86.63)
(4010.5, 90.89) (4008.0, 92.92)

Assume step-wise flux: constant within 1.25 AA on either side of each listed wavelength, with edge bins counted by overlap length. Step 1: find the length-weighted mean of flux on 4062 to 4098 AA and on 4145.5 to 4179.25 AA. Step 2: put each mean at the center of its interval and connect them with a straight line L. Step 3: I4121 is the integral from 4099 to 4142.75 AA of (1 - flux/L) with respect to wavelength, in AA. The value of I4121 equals 2.6 AA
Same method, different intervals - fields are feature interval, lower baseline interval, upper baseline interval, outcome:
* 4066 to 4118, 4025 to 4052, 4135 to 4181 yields 4.25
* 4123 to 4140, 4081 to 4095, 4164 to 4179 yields 0.83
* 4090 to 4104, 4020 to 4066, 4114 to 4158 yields 1.51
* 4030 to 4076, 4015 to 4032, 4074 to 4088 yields -1.73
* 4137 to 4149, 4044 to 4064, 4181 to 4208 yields 0.51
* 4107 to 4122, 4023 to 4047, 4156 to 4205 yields 0.64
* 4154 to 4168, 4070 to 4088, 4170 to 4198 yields -0.33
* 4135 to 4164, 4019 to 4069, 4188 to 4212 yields -0.24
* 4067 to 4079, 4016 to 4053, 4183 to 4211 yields 0.68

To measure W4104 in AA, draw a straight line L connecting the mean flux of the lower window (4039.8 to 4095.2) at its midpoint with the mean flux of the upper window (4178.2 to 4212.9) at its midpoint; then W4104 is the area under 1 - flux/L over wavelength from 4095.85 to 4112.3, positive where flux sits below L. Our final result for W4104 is 2.79 AA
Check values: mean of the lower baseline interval 82.1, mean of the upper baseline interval 85.1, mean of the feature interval 68.9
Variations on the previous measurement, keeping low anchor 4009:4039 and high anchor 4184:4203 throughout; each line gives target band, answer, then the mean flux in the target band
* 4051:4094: 0.74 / 82.3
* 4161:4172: 0.05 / 82.2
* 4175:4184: -0.81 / 89.8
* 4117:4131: 0.15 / 82.2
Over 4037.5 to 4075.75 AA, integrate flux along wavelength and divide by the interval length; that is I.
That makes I 82.7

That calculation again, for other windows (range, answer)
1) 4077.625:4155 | 78.9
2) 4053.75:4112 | 78.4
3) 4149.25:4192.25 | 86.3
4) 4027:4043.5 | 86.1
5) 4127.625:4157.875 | 81.1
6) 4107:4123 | 81.1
